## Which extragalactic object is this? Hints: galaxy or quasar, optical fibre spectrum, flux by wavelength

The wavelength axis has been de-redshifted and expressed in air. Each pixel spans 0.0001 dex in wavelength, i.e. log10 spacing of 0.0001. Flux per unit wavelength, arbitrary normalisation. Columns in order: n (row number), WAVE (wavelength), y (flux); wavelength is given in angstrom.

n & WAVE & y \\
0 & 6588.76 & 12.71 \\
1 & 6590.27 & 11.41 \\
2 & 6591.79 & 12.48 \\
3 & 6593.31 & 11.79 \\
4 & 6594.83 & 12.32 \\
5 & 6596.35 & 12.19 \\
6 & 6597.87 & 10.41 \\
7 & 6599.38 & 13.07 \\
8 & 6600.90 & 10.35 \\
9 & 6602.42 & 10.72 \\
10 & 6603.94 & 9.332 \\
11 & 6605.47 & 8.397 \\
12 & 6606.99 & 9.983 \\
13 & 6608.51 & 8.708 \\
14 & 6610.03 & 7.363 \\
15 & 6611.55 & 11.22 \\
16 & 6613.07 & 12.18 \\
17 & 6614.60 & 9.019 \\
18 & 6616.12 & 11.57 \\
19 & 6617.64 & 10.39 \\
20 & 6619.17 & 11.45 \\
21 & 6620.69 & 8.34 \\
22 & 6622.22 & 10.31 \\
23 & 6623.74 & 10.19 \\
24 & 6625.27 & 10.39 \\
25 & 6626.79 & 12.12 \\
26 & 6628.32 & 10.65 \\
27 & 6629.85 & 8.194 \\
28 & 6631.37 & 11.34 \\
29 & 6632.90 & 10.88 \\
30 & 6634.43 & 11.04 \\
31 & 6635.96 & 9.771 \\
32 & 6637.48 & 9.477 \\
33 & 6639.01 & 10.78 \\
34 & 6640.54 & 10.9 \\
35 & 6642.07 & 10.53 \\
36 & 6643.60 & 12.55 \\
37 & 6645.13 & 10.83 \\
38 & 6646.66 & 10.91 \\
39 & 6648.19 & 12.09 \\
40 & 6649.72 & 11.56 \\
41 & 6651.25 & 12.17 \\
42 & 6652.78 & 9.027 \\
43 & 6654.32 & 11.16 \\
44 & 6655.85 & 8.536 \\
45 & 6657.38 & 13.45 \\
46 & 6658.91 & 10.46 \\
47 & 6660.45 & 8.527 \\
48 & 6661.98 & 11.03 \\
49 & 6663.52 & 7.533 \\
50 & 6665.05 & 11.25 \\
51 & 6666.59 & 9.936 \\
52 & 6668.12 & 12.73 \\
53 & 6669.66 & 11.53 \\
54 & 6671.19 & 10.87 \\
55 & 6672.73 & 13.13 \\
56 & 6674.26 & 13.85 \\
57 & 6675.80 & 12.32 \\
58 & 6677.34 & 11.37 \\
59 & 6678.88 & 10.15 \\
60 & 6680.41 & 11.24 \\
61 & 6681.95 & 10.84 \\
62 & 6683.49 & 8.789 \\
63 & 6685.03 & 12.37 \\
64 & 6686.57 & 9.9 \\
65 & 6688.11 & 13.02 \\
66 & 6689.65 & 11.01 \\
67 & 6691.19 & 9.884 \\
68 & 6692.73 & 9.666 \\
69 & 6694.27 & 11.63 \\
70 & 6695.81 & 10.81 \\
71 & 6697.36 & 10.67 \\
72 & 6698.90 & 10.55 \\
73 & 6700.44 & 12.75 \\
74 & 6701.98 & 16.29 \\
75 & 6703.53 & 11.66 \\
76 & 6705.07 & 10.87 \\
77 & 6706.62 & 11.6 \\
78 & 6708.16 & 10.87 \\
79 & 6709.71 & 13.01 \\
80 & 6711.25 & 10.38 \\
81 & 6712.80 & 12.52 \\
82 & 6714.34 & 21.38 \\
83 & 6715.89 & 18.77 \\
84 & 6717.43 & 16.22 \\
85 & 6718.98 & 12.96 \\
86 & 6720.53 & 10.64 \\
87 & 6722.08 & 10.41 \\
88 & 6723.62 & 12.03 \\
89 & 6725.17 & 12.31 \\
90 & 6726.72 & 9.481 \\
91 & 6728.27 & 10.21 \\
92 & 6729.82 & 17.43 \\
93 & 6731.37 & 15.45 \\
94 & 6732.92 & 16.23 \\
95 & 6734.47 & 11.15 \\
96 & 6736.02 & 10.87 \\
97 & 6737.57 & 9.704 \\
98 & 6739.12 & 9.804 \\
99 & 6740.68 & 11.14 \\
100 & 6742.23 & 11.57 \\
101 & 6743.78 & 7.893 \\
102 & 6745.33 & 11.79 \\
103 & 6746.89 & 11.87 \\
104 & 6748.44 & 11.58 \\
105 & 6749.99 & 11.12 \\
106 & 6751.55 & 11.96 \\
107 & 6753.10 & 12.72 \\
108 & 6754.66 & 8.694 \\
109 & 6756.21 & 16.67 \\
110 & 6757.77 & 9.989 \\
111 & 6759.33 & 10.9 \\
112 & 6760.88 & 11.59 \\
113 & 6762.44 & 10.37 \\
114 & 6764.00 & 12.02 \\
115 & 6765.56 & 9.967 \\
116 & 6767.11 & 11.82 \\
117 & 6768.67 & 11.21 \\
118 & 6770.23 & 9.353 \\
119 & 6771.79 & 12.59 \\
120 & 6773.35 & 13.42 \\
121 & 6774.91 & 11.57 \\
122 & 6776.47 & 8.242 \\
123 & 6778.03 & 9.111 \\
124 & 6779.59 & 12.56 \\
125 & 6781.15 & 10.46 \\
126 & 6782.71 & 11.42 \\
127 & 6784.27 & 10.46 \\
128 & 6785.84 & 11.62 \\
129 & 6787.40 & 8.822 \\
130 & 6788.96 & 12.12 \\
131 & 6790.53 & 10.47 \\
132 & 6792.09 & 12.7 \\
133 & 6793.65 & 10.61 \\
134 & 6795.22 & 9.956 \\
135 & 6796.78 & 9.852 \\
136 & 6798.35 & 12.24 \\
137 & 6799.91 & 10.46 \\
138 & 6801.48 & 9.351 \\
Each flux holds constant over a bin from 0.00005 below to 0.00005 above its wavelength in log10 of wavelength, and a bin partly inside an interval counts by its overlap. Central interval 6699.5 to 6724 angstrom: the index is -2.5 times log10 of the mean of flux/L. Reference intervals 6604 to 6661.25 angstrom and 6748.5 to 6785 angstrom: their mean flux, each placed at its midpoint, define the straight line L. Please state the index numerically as -0.213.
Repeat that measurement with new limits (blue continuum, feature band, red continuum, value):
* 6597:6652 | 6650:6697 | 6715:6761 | 0.03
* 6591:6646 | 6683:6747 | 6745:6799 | -0.11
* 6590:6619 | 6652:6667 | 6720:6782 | 0.09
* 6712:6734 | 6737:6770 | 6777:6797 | 0.12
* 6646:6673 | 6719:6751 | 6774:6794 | -0.08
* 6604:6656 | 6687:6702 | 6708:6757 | 0.03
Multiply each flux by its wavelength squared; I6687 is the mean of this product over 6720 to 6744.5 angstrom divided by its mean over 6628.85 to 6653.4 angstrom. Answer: 1.11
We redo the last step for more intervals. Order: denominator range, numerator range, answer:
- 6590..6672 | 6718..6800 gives 1.11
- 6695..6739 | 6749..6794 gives 0.90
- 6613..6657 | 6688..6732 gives 1.21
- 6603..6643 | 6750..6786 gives 1.15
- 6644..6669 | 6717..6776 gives 1.12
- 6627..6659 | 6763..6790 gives 1.06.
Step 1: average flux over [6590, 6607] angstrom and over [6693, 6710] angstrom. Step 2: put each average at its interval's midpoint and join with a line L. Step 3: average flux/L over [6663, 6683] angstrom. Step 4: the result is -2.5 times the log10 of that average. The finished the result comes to 0.03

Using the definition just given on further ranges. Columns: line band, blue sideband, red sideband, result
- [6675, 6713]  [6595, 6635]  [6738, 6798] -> -0.06 mag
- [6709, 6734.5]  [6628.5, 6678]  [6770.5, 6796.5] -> -0.24 mag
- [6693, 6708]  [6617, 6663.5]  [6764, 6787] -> -0.10 mag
